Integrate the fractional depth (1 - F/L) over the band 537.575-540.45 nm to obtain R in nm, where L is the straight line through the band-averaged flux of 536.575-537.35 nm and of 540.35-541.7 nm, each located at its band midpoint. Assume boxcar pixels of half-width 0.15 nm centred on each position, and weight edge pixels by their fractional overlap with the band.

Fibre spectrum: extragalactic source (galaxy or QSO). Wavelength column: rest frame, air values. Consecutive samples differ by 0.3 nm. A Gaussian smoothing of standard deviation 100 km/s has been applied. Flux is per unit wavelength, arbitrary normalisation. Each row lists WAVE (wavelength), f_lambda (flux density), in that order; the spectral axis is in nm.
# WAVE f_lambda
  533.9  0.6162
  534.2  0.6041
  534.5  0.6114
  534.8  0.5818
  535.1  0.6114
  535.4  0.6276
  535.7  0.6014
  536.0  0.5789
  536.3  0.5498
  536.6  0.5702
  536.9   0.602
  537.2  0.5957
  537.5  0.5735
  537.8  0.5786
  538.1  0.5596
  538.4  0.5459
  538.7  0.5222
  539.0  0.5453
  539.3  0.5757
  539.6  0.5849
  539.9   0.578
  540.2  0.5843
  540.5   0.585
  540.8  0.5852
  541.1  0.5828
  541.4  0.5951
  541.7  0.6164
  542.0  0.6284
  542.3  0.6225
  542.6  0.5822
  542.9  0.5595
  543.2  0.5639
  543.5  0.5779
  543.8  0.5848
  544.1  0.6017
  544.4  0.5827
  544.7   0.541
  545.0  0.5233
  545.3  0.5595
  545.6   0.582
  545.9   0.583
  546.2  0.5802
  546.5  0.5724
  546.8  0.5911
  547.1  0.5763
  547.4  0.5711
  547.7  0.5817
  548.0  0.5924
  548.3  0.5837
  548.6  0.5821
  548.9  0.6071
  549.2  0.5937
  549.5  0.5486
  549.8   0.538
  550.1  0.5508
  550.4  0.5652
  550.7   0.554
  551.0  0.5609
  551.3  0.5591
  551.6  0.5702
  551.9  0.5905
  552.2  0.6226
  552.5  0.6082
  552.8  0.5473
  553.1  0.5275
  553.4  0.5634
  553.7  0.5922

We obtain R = 0.13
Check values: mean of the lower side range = 0.592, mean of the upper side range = 0.59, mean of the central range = 0.565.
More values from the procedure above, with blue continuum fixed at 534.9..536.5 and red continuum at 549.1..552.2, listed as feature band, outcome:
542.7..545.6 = 0.051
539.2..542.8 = -0.063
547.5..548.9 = -0.042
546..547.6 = -0.017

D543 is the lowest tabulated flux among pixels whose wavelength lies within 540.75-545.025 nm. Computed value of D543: 0.5233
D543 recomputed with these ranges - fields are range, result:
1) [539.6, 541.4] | 0.578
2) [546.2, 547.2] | 0.5724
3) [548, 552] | 0.538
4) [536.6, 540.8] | 0.5222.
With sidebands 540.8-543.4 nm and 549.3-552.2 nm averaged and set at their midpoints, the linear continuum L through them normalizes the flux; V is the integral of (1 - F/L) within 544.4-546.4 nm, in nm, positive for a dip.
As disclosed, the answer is 0.06 nm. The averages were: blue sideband 0.593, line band 0.563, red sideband 0.564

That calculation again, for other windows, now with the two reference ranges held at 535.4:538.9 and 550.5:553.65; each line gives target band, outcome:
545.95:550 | -0.047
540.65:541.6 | -0.028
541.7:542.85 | -0.071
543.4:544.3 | -0.026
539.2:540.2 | -0.014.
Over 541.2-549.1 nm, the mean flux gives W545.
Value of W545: 0.582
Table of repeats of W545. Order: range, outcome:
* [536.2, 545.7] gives 0.576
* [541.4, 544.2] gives 0.593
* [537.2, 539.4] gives 0.559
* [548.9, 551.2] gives 0.562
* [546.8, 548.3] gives 0.582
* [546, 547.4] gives 0.579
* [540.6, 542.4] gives 0.604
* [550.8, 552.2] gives 0.575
